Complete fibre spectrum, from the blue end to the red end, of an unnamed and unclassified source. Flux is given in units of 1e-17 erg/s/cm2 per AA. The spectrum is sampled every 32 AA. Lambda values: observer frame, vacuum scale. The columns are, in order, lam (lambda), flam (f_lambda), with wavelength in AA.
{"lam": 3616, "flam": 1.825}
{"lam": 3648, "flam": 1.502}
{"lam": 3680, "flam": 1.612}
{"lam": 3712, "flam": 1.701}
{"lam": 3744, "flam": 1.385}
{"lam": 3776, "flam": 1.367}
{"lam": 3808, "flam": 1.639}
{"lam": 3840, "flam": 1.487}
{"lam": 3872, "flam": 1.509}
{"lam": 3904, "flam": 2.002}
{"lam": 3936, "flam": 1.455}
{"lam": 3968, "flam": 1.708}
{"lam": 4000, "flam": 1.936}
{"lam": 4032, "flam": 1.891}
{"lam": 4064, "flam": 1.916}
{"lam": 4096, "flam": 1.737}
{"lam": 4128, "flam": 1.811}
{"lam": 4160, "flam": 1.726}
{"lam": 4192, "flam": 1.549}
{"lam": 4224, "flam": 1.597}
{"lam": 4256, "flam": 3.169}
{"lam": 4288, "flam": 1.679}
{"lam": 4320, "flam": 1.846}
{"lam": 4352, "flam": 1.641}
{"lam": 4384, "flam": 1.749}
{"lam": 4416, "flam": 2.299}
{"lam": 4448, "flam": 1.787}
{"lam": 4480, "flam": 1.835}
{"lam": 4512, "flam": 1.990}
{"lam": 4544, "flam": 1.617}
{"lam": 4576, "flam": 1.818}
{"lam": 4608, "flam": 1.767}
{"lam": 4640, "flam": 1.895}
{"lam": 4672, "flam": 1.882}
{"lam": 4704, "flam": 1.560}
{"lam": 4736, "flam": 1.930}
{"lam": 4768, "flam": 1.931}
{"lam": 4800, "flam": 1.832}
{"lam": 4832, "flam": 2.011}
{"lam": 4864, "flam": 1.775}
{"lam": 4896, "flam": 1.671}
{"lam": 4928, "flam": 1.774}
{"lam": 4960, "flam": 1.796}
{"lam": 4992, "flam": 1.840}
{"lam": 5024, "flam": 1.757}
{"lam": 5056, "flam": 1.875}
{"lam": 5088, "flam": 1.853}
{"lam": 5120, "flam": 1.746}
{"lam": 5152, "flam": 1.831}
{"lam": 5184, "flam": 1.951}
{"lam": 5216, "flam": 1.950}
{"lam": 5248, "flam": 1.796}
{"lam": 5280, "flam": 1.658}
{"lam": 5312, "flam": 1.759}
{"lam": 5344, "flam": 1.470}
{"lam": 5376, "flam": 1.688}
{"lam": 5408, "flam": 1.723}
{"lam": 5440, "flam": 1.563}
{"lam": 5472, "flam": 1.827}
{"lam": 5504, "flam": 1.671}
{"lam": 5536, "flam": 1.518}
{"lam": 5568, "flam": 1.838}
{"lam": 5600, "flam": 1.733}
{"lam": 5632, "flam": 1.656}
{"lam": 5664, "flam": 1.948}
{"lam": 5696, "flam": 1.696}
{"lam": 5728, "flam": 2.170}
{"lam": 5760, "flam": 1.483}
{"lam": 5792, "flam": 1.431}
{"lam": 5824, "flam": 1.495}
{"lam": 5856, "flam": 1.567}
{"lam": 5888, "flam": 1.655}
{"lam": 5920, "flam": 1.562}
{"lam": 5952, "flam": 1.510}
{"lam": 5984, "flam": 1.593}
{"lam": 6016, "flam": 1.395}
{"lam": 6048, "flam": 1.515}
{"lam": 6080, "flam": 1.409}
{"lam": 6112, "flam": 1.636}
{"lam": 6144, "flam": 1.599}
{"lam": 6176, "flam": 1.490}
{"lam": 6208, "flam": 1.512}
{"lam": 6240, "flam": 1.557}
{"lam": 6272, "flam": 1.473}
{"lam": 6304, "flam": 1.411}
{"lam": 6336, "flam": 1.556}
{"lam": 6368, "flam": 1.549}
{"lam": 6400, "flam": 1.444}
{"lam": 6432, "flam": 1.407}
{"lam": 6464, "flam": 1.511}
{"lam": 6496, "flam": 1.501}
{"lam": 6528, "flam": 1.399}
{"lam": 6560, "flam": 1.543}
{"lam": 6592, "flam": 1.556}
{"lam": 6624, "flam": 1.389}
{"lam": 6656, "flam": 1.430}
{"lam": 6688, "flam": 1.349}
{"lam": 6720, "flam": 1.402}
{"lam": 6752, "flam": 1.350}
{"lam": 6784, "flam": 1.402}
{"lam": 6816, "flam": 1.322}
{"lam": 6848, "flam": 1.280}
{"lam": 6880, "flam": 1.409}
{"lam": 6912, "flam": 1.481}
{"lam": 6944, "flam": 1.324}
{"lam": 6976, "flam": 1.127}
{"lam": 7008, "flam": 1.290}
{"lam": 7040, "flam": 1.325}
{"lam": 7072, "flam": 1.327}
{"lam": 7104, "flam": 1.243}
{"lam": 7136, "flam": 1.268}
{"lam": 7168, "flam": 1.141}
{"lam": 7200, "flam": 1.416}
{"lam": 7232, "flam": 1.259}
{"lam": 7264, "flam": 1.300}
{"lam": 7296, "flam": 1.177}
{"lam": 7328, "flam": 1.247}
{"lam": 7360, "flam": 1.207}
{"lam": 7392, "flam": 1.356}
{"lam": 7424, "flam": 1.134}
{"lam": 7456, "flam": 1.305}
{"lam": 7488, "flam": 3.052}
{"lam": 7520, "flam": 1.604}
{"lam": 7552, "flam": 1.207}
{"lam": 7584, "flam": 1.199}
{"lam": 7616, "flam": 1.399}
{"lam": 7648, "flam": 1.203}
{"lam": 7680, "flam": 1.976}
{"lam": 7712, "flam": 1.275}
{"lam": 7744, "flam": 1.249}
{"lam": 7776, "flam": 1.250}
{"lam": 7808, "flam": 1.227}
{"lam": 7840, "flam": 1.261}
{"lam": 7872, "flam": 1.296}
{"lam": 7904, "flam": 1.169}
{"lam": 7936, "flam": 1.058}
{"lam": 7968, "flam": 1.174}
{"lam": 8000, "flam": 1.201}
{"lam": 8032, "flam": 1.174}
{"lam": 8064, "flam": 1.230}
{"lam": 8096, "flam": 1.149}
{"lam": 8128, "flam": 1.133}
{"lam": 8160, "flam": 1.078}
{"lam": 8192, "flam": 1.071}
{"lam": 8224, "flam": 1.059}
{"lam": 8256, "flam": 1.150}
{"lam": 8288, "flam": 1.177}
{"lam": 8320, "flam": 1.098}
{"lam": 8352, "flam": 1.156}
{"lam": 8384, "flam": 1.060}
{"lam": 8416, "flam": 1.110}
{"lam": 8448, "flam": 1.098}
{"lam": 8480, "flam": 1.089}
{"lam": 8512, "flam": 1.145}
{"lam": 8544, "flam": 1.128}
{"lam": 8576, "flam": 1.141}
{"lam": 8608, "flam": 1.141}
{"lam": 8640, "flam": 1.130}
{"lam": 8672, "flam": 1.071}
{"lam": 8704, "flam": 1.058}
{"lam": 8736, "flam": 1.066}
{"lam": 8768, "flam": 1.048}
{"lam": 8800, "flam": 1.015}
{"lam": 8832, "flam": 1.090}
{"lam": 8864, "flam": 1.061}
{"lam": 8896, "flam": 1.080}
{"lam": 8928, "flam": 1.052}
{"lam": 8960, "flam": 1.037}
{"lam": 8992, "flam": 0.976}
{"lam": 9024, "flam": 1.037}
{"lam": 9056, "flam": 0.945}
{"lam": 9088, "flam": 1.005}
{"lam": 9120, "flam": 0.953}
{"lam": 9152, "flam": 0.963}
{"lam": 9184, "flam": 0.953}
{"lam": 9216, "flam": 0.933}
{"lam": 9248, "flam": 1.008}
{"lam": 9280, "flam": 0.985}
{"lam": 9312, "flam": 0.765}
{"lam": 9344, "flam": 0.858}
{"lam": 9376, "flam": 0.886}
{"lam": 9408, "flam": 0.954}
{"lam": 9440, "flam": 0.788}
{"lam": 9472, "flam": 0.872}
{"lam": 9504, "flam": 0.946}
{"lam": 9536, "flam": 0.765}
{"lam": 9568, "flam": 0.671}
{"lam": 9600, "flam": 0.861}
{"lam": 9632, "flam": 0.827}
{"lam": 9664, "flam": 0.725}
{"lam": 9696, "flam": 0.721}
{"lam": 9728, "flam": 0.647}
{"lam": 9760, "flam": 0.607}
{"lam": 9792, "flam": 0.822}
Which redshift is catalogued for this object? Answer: 0.14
